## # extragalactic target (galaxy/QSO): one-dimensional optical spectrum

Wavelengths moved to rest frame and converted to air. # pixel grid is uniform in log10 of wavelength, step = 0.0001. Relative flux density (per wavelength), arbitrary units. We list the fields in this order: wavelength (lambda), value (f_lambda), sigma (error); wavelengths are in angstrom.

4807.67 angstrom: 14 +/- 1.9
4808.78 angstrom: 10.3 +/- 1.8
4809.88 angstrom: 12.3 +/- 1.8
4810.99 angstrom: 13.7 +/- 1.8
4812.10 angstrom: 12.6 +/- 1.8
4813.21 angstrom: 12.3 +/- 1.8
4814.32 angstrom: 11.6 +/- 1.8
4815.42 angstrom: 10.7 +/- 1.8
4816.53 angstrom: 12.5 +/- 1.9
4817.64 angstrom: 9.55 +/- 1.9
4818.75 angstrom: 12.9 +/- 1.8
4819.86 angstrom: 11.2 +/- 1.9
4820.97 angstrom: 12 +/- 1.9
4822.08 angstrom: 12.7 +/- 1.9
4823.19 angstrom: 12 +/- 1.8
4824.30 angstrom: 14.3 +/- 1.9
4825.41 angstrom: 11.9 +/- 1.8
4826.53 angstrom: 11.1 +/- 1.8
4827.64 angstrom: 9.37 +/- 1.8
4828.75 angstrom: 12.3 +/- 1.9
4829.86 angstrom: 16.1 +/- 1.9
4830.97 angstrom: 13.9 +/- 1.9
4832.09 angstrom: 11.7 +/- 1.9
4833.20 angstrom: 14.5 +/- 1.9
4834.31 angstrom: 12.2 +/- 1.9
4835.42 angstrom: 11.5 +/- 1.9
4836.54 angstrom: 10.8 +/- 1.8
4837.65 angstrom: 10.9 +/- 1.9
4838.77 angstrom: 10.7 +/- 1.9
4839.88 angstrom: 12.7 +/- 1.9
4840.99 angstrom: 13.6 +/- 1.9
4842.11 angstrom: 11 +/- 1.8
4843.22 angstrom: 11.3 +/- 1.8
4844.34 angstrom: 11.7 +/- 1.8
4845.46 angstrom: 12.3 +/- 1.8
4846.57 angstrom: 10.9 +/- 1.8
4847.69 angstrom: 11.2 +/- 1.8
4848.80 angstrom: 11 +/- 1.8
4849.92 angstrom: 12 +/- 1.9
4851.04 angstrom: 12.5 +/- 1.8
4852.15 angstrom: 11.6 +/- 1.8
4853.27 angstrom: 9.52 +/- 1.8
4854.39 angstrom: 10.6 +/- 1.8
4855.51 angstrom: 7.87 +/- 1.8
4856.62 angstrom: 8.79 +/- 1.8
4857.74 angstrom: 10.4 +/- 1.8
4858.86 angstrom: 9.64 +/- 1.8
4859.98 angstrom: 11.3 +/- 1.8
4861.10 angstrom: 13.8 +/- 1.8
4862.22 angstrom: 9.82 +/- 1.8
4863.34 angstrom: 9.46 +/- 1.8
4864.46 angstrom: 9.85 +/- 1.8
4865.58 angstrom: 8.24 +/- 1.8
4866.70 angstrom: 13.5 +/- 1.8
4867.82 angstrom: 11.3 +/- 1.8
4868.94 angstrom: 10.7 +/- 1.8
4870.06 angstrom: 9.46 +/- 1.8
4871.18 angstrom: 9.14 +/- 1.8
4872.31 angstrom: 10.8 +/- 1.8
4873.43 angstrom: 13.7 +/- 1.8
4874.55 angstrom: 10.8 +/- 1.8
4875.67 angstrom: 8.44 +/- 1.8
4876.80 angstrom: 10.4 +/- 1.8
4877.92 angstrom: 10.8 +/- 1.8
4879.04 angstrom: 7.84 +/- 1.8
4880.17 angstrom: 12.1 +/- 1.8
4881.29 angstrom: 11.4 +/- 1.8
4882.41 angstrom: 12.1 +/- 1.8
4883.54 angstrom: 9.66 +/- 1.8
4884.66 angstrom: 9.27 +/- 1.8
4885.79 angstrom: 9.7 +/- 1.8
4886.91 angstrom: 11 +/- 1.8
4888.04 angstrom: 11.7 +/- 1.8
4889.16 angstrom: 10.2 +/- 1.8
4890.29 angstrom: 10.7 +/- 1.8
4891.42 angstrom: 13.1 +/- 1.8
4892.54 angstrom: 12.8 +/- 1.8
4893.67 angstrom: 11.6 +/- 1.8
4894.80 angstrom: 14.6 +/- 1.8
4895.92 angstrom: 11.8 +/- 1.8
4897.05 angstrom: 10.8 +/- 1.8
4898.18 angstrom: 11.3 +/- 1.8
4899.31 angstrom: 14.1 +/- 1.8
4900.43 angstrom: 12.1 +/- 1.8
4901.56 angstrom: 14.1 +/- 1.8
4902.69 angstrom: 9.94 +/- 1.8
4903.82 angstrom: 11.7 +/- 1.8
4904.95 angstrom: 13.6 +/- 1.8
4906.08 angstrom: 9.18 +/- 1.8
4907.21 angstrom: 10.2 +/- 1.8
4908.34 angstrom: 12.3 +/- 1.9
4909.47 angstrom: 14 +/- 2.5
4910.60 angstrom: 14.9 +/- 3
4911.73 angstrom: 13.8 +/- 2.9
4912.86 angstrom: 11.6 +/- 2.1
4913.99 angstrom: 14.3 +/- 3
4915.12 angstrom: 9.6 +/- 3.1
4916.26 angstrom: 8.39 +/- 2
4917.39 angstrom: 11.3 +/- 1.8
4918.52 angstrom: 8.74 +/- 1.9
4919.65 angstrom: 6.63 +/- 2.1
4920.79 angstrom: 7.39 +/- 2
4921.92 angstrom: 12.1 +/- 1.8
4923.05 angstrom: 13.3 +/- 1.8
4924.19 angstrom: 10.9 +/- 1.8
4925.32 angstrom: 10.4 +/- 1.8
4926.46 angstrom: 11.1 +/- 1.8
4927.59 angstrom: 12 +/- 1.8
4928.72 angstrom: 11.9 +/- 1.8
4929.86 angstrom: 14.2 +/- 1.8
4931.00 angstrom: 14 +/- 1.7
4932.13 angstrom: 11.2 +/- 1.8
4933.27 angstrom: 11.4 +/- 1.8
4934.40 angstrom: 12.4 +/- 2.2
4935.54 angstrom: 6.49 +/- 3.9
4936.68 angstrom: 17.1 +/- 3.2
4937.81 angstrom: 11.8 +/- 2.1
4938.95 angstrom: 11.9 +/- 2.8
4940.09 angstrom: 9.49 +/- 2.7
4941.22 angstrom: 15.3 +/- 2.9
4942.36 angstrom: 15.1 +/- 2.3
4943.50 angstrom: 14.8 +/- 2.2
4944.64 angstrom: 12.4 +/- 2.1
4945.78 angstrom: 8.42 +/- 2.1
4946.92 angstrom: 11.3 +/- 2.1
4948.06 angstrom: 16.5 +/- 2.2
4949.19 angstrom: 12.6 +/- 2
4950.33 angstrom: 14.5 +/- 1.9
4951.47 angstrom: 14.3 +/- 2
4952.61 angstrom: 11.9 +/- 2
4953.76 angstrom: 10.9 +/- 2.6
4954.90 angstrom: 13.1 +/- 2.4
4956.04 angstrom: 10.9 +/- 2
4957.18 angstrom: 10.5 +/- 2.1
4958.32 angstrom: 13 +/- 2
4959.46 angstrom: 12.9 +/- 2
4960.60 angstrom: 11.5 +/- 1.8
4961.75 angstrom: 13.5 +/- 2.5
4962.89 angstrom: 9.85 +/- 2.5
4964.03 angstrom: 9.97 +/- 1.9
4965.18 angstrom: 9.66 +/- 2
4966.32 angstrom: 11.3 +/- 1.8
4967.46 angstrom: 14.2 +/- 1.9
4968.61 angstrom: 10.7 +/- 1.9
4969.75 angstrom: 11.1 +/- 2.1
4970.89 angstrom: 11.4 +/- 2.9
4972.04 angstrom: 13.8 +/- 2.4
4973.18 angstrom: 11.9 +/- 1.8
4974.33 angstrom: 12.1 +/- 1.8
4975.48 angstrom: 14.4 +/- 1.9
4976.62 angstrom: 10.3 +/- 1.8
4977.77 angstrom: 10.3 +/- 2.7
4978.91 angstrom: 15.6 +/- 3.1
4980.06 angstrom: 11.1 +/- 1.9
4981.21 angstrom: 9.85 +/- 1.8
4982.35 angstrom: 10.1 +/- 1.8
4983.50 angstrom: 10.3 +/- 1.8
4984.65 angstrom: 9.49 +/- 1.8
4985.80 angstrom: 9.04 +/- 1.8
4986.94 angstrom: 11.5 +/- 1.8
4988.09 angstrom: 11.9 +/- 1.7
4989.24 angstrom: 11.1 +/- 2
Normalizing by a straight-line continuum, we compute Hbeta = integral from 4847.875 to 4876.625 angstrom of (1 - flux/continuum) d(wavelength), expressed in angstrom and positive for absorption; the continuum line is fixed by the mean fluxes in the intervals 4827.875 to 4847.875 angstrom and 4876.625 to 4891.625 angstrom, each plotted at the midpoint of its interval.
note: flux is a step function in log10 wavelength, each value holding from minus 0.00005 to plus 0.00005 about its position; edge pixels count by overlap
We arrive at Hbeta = 2.0 angstrom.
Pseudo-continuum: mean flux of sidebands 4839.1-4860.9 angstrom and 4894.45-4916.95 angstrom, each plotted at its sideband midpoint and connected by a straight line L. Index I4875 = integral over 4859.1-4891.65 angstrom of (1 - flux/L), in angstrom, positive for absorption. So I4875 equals 2.5 angstrom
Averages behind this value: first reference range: 11.1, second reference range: 12.1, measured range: 10.7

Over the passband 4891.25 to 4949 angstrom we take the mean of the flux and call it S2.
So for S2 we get 11.9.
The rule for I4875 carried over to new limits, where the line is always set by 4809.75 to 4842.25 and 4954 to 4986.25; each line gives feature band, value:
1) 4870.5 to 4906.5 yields 1.8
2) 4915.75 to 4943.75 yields 0.3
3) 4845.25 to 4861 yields 1.7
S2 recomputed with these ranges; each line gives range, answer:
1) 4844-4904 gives 11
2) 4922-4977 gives 12.2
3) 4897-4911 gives 12.2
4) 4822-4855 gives 11.9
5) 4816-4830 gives 12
